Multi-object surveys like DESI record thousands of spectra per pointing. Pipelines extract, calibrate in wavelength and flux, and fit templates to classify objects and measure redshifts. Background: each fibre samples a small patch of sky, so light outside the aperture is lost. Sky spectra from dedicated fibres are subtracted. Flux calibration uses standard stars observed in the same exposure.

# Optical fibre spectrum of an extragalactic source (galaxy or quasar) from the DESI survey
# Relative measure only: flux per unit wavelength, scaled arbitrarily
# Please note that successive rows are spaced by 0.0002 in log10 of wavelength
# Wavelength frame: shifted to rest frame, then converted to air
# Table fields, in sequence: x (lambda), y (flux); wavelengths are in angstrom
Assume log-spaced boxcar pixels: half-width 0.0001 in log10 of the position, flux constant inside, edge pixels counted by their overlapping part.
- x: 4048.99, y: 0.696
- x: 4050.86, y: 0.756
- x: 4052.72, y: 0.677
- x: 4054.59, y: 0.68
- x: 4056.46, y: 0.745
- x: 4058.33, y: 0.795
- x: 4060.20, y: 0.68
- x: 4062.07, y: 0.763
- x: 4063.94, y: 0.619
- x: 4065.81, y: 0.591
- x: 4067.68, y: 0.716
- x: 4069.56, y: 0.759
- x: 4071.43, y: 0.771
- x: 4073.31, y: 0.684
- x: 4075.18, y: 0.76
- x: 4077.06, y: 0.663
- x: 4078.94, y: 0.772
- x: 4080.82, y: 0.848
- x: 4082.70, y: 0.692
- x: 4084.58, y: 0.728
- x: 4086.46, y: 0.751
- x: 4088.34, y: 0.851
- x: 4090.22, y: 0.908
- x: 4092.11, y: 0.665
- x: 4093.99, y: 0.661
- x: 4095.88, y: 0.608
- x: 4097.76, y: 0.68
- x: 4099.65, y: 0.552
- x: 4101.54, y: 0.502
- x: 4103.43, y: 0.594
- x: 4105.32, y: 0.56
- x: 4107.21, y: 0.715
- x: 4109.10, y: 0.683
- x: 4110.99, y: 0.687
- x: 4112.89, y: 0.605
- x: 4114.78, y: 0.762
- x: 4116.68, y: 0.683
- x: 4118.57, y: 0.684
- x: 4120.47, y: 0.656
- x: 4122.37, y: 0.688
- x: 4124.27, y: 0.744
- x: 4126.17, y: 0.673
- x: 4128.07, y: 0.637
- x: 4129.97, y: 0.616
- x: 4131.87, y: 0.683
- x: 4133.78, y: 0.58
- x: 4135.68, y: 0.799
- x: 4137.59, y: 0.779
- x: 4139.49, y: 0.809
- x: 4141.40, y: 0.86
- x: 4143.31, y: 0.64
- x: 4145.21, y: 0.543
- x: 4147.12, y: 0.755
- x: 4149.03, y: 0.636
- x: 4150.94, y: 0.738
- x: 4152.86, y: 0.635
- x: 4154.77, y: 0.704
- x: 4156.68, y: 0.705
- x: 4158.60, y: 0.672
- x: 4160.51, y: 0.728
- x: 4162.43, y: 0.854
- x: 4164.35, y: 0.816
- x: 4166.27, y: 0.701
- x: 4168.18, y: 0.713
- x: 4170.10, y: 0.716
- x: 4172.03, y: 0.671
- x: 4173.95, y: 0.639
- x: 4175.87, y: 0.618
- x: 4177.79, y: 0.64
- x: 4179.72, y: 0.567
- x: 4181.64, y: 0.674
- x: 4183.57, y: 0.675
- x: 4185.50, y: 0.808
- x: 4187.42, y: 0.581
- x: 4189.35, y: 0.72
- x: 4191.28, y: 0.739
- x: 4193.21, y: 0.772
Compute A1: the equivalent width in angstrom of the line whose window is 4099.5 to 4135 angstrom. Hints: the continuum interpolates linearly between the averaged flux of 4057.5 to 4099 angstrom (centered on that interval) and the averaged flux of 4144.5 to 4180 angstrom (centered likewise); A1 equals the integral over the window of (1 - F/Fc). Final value 2.9 angstrom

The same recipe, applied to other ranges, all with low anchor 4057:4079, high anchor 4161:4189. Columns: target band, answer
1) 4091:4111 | 2.2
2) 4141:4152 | 0.2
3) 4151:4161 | 0.1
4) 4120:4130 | 0.4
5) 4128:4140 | 0.0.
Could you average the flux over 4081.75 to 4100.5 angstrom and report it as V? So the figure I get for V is 0.711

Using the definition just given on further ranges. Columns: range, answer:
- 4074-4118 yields 0.693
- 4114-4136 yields 0.68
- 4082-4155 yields 0.686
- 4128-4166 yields 0.711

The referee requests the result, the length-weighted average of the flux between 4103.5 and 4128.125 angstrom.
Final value 0.674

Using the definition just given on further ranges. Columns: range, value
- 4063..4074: 0.69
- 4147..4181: 0.693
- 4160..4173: 0.743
